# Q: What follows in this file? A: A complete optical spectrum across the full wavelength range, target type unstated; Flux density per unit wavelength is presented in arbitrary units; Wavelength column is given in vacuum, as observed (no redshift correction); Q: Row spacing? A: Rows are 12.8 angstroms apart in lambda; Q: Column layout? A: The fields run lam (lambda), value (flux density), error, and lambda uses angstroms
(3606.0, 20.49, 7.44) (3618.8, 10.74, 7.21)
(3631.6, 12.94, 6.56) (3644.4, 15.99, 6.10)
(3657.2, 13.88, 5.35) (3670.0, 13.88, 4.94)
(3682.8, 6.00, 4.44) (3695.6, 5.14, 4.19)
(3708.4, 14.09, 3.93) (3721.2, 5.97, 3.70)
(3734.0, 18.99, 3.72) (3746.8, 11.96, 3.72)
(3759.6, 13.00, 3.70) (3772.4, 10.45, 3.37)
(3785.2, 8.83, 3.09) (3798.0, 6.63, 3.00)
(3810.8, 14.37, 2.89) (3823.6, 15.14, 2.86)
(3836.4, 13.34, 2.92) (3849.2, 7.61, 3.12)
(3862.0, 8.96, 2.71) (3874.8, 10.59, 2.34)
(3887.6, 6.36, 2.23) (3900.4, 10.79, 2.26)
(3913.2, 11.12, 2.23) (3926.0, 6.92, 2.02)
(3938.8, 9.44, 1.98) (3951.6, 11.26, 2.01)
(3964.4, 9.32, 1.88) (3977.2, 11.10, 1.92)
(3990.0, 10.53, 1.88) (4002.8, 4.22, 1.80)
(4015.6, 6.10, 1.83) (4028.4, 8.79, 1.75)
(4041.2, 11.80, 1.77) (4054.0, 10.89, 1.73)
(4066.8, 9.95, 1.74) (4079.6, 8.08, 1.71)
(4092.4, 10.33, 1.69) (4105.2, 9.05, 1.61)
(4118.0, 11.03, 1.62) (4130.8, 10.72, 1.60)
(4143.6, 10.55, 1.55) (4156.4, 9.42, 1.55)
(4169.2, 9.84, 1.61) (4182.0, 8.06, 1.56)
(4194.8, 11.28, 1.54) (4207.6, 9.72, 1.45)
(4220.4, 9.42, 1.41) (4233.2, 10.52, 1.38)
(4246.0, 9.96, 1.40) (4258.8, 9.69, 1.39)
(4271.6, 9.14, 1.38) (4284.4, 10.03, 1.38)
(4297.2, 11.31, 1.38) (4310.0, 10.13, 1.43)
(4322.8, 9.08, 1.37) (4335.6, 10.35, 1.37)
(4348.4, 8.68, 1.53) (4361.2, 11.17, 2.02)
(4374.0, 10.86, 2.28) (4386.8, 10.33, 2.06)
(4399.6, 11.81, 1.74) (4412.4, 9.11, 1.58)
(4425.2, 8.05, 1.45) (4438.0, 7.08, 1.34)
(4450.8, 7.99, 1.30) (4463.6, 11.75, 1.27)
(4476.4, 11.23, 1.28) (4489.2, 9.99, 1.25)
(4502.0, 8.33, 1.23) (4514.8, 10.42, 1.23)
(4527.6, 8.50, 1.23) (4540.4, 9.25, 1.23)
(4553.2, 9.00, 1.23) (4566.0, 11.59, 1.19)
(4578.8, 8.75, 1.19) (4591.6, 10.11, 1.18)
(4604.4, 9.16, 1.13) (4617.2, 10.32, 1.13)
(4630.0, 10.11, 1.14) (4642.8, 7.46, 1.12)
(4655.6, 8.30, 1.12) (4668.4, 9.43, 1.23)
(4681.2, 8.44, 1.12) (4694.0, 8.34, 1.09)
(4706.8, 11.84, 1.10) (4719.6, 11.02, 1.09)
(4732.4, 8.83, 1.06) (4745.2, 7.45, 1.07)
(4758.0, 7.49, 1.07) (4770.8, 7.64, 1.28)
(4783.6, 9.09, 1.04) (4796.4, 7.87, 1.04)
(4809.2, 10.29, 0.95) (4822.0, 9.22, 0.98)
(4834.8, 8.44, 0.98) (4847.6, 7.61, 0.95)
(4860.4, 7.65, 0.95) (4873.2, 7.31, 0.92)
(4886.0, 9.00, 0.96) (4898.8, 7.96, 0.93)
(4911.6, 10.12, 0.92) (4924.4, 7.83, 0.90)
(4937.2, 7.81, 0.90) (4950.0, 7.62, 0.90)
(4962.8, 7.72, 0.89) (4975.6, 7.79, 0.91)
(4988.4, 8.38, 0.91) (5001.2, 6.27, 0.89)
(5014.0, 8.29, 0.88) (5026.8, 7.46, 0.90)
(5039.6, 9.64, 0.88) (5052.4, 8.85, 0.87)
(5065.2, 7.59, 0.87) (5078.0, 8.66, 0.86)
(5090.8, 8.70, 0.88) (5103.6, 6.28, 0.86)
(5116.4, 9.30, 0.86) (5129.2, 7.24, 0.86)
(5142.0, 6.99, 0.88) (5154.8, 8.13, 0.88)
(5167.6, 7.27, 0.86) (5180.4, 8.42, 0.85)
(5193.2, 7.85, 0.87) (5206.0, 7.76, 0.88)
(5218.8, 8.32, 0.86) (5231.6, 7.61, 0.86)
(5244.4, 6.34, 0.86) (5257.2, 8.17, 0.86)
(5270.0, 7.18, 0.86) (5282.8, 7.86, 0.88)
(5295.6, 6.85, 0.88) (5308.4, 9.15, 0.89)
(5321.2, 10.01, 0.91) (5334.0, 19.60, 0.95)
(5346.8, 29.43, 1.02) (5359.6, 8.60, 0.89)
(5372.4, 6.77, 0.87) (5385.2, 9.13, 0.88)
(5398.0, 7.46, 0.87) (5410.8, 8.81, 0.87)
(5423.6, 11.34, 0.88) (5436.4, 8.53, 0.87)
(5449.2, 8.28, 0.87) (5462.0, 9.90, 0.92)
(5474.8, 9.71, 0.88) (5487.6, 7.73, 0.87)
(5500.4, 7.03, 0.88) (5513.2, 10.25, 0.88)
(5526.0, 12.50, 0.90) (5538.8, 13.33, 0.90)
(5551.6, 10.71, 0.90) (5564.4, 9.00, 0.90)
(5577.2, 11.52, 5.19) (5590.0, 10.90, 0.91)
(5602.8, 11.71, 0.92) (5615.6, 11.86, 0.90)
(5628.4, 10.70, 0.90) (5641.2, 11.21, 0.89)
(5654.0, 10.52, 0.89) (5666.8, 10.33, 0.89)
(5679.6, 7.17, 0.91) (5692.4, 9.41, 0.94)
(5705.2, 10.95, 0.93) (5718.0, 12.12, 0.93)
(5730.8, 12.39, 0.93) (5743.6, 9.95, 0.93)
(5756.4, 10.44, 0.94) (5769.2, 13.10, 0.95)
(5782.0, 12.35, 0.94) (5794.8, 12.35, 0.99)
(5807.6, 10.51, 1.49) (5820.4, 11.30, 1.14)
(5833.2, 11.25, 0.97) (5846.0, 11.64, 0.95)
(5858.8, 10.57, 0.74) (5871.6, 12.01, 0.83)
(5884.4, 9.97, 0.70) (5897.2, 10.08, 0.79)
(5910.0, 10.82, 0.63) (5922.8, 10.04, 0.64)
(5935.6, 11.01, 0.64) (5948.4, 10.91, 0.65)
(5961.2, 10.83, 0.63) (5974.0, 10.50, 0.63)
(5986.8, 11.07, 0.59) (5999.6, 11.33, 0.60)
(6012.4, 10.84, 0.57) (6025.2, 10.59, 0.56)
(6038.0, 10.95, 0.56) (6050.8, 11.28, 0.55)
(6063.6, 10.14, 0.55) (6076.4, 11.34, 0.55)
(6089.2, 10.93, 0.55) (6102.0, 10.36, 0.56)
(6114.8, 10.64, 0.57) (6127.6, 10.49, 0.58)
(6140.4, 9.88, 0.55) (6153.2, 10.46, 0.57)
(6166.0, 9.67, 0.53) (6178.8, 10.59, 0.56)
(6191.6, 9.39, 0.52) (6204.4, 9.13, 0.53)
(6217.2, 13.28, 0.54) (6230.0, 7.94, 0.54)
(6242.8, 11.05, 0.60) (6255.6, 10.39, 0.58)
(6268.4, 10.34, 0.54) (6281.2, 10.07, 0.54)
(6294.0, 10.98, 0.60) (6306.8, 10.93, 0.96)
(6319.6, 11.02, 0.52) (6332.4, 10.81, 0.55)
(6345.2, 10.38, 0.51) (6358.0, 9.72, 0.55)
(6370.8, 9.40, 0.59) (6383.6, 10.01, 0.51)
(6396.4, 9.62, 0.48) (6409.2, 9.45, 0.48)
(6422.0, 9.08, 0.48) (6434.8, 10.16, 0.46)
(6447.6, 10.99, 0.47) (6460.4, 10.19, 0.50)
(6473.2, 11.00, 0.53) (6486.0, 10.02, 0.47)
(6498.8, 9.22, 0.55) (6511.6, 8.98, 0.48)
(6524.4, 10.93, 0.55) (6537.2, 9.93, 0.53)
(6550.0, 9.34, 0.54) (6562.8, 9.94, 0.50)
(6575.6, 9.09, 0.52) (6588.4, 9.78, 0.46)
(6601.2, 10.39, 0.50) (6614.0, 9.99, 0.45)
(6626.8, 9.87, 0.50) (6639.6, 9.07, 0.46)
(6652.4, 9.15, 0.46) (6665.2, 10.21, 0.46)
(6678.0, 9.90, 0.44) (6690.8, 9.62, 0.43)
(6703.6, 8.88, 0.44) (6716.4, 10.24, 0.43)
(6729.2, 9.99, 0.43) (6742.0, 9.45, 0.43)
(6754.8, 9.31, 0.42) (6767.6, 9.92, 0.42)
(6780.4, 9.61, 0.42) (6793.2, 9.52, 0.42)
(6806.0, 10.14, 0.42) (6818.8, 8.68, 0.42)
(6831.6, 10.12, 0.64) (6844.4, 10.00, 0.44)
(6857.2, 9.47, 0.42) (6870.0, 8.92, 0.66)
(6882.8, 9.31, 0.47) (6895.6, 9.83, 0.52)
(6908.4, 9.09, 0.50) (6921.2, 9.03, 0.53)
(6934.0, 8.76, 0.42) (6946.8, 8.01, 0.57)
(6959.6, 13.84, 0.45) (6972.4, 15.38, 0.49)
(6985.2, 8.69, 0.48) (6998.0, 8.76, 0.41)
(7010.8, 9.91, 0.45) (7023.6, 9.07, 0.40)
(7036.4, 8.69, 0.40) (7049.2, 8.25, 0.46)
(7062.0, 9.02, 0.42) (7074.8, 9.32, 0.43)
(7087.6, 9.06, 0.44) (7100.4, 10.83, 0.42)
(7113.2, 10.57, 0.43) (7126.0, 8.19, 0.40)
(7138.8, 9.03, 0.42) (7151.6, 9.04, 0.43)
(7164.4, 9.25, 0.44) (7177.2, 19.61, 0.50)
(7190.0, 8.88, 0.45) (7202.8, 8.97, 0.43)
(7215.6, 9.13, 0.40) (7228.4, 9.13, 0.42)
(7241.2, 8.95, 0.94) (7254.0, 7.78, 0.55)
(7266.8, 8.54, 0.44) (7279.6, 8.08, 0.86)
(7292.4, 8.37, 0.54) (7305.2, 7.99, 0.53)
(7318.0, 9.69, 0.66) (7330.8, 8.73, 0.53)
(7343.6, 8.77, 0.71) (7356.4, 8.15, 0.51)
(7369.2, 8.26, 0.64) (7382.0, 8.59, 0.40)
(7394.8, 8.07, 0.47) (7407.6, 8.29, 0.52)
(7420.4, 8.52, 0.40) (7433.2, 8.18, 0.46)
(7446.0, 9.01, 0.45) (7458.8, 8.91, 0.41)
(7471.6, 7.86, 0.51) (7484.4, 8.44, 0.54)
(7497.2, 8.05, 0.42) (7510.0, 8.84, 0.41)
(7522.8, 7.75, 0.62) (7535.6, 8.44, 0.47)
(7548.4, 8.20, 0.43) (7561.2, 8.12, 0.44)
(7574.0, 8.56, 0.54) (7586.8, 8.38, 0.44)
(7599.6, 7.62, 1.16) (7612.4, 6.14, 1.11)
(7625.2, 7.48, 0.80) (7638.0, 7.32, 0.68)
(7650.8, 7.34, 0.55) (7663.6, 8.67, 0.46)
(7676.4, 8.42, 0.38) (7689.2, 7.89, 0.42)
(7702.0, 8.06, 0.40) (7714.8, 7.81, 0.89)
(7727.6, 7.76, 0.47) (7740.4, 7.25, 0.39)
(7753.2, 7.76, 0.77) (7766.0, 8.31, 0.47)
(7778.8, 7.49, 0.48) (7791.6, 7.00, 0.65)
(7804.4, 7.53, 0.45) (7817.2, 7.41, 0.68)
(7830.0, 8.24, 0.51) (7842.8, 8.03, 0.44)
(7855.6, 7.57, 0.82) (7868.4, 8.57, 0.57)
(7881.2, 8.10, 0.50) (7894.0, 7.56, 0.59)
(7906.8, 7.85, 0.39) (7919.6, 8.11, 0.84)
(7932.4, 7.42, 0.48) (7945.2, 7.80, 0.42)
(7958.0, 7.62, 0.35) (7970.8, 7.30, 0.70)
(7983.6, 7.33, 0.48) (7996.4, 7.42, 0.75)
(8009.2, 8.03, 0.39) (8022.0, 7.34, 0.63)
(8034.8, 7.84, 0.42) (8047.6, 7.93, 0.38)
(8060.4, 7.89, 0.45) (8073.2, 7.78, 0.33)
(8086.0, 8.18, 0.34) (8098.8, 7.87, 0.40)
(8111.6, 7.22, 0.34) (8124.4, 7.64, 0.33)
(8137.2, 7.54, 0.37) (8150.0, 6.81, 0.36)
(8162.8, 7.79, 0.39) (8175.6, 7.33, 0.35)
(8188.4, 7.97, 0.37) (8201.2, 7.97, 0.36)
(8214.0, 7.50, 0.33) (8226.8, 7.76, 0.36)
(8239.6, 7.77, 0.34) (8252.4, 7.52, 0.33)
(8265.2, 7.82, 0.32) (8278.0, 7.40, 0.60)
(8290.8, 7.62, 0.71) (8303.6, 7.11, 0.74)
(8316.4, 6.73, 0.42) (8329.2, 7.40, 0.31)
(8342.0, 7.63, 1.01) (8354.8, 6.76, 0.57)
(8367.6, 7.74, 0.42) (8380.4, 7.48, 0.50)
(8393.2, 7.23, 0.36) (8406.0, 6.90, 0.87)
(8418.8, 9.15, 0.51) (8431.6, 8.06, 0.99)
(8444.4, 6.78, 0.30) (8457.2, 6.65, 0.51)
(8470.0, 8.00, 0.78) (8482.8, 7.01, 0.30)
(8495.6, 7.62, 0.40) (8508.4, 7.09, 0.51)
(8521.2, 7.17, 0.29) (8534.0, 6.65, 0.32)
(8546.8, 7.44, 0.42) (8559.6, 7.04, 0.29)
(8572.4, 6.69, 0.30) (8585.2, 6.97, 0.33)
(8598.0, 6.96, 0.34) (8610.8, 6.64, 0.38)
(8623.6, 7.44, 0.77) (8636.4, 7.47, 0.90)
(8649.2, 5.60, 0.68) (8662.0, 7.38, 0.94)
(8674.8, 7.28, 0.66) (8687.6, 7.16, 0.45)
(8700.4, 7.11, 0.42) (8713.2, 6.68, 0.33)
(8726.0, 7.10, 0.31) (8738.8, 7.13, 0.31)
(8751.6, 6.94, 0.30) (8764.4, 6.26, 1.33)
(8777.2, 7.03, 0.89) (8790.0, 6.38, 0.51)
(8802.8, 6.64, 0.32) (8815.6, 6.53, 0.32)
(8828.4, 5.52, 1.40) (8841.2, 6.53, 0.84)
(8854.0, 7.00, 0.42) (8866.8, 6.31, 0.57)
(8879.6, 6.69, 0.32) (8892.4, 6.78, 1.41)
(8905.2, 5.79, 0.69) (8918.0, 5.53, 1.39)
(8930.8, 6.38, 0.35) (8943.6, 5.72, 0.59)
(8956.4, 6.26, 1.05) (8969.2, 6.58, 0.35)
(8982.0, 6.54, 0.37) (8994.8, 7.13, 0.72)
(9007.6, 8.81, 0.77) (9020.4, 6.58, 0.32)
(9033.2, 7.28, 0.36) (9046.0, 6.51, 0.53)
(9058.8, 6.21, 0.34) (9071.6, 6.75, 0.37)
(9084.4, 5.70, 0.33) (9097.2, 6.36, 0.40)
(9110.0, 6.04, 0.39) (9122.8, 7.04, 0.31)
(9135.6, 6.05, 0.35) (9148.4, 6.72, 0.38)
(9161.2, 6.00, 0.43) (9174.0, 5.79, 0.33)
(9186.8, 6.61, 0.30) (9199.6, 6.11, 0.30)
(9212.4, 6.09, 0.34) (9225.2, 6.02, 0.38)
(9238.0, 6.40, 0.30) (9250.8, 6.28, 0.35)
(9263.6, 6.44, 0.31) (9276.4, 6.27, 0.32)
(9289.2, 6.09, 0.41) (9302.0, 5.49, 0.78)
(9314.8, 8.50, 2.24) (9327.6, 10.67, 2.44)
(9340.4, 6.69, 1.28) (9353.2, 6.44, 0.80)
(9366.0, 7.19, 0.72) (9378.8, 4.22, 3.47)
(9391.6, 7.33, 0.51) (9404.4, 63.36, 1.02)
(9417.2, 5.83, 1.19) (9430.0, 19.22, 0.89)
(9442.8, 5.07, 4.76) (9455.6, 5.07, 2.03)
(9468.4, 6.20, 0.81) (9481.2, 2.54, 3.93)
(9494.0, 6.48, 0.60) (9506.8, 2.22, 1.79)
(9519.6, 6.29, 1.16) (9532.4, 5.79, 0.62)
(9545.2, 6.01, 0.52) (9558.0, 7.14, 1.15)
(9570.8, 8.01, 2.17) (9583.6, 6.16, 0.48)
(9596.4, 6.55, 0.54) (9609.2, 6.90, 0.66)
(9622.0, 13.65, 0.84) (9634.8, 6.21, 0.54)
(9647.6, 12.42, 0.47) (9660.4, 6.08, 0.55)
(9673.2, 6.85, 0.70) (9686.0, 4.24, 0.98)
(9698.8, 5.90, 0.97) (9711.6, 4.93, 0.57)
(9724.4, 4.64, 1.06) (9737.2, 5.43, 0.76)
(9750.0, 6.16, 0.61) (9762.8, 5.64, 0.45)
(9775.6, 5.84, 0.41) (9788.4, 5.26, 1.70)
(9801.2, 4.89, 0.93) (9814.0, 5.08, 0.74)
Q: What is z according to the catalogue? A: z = 0.433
